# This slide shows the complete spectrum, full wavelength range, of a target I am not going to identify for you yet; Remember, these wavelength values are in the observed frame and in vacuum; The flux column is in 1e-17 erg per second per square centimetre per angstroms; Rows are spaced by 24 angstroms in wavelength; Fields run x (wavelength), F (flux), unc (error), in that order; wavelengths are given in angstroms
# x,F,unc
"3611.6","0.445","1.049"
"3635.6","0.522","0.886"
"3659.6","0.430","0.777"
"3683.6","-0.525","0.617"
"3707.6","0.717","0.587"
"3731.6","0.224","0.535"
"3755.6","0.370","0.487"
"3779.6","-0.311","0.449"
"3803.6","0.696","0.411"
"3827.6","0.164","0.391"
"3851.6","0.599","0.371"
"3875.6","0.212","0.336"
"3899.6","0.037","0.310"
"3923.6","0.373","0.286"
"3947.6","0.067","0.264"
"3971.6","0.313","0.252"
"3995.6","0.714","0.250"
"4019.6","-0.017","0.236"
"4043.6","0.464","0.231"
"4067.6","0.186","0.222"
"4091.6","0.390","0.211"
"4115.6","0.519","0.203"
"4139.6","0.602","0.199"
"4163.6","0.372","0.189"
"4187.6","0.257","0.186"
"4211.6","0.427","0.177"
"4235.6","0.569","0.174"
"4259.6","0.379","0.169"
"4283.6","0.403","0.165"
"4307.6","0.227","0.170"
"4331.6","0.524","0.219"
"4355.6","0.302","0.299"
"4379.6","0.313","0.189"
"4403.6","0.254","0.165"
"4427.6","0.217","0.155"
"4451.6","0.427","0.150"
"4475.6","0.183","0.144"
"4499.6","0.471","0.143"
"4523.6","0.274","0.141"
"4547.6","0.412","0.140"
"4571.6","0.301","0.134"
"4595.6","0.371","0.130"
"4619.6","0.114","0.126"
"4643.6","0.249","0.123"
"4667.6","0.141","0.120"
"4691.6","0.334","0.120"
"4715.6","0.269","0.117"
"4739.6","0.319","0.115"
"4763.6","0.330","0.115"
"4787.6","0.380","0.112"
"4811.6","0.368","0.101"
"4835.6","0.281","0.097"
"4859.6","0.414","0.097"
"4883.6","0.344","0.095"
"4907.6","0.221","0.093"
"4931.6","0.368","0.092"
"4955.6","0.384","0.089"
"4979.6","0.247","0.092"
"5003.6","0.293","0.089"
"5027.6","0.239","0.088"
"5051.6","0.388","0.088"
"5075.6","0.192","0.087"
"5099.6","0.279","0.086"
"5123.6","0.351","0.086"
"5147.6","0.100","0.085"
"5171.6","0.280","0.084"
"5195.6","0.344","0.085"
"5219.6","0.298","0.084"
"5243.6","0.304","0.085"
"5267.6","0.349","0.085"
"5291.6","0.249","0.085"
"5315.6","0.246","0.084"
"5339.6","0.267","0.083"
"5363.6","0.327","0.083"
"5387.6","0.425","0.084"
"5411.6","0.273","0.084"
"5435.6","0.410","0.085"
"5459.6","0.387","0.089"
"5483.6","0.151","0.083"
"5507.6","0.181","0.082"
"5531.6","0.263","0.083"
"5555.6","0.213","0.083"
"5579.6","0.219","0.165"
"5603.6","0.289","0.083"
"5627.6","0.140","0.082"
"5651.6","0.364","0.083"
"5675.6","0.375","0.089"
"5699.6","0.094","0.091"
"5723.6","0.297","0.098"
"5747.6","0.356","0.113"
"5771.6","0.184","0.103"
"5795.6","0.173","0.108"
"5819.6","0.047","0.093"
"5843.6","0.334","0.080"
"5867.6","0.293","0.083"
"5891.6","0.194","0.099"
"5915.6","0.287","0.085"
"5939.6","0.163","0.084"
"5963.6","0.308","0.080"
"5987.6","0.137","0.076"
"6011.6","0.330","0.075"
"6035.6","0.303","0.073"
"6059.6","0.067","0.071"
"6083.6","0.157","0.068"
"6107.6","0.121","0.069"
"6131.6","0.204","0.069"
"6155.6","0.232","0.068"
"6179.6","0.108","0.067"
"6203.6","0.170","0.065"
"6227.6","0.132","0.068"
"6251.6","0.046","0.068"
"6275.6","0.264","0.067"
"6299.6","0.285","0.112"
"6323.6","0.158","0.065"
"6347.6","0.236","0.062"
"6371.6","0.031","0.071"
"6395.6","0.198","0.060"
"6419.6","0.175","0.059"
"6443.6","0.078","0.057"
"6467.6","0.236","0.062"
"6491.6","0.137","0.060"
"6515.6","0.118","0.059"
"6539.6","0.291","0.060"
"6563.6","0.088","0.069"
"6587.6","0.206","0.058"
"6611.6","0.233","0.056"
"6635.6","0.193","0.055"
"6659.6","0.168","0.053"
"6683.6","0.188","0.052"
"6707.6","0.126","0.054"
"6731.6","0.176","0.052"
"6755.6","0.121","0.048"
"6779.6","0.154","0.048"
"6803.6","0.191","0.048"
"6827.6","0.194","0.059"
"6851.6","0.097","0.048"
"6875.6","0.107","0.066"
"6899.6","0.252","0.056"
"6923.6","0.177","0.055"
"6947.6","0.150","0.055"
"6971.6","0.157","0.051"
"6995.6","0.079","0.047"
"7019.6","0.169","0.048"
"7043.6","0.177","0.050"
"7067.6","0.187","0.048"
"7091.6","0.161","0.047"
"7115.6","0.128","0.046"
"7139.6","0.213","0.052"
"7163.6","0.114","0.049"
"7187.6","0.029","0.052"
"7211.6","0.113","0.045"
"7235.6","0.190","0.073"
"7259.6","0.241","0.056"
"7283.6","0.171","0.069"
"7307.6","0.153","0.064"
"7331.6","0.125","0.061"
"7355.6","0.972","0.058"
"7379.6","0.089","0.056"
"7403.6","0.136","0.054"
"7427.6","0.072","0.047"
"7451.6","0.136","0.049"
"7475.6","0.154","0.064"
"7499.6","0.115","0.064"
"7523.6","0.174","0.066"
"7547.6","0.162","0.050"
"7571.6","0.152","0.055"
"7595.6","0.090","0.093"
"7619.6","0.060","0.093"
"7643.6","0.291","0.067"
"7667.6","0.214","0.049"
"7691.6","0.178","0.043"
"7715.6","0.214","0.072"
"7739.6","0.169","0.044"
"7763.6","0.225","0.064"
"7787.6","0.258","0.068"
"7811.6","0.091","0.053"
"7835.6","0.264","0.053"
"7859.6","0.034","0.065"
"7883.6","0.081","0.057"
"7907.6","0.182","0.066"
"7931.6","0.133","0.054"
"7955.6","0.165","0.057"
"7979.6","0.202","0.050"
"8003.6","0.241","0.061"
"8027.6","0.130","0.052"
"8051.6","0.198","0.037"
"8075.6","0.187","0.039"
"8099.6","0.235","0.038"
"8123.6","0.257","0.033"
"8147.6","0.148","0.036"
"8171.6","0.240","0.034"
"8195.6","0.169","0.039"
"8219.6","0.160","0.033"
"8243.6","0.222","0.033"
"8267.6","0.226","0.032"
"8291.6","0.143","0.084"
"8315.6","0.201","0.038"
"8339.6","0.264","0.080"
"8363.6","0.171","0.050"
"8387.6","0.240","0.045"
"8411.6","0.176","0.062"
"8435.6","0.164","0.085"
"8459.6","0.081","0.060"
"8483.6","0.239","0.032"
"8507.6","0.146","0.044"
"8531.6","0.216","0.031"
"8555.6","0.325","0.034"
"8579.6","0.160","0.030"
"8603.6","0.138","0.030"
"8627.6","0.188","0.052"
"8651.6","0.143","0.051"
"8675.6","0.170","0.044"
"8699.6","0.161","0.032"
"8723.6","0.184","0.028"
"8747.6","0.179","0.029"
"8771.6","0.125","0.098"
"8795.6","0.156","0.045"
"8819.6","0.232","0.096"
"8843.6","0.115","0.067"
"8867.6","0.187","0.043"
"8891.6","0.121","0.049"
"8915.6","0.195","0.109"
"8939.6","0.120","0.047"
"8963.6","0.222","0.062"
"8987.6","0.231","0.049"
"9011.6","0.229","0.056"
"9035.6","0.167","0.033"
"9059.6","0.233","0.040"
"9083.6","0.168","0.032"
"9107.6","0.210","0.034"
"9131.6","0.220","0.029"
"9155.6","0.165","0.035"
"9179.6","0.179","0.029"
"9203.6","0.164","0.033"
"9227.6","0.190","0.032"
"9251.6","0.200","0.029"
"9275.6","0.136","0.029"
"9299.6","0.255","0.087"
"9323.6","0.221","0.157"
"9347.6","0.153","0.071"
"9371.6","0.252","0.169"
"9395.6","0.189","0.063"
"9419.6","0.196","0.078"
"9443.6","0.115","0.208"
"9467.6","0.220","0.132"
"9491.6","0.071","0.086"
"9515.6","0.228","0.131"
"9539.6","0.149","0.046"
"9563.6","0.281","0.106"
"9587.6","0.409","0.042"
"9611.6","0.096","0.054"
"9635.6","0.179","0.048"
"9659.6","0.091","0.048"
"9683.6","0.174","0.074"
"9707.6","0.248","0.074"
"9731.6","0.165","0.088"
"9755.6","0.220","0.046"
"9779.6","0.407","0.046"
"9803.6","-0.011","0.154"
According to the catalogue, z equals 0.97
